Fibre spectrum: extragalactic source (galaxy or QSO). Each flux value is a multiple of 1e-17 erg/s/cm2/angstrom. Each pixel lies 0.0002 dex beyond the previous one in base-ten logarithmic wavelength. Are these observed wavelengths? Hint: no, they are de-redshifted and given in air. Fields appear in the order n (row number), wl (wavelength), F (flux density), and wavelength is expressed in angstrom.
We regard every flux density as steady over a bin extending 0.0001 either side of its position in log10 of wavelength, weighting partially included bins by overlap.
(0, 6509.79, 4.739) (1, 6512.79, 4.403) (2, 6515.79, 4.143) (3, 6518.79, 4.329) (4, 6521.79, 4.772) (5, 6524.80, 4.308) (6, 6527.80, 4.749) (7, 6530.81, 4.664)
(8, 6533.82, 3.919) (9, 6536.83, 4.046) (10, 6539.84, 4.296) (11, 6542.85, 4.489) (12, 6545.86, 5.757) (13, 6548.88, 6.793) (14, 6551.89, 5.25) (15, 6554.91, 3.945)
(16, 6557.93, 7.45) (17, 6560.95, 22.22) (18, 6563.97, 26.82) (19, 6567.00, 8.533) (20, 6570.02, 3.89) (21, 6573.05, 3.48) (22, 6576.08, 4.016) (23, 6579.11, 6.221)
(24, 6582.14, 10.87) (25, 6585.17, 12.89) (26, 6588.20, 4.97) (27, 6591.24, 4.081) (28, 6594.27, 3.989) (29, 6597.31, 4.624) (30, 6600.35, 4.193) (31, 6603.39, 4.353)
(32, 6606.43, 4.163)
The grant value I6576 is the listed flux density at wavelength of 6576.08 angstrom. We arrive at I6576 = 4.016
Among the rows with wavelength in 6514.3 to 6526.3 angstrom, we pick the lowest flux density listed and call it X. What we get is 4.143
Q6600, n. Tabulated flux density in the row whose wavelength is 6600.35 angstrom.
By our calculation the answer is 4.193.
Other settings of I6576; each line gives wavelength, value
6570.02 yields 3.89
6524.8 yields 4.308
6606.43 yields 4.163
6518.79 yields 4.329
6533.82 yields 3.919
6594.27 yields 3.989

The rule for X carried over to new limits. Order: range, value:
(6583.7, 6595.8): 3.989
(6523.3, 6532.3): 4.308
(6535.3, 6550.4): 4.046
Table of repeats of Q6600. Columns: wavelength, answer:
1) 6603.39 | 4.353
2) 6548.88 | 6.793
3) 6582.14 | 10.87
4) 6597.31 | 4.624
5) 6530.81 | 4.664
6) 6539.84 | 4.296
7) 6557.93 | 7.45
